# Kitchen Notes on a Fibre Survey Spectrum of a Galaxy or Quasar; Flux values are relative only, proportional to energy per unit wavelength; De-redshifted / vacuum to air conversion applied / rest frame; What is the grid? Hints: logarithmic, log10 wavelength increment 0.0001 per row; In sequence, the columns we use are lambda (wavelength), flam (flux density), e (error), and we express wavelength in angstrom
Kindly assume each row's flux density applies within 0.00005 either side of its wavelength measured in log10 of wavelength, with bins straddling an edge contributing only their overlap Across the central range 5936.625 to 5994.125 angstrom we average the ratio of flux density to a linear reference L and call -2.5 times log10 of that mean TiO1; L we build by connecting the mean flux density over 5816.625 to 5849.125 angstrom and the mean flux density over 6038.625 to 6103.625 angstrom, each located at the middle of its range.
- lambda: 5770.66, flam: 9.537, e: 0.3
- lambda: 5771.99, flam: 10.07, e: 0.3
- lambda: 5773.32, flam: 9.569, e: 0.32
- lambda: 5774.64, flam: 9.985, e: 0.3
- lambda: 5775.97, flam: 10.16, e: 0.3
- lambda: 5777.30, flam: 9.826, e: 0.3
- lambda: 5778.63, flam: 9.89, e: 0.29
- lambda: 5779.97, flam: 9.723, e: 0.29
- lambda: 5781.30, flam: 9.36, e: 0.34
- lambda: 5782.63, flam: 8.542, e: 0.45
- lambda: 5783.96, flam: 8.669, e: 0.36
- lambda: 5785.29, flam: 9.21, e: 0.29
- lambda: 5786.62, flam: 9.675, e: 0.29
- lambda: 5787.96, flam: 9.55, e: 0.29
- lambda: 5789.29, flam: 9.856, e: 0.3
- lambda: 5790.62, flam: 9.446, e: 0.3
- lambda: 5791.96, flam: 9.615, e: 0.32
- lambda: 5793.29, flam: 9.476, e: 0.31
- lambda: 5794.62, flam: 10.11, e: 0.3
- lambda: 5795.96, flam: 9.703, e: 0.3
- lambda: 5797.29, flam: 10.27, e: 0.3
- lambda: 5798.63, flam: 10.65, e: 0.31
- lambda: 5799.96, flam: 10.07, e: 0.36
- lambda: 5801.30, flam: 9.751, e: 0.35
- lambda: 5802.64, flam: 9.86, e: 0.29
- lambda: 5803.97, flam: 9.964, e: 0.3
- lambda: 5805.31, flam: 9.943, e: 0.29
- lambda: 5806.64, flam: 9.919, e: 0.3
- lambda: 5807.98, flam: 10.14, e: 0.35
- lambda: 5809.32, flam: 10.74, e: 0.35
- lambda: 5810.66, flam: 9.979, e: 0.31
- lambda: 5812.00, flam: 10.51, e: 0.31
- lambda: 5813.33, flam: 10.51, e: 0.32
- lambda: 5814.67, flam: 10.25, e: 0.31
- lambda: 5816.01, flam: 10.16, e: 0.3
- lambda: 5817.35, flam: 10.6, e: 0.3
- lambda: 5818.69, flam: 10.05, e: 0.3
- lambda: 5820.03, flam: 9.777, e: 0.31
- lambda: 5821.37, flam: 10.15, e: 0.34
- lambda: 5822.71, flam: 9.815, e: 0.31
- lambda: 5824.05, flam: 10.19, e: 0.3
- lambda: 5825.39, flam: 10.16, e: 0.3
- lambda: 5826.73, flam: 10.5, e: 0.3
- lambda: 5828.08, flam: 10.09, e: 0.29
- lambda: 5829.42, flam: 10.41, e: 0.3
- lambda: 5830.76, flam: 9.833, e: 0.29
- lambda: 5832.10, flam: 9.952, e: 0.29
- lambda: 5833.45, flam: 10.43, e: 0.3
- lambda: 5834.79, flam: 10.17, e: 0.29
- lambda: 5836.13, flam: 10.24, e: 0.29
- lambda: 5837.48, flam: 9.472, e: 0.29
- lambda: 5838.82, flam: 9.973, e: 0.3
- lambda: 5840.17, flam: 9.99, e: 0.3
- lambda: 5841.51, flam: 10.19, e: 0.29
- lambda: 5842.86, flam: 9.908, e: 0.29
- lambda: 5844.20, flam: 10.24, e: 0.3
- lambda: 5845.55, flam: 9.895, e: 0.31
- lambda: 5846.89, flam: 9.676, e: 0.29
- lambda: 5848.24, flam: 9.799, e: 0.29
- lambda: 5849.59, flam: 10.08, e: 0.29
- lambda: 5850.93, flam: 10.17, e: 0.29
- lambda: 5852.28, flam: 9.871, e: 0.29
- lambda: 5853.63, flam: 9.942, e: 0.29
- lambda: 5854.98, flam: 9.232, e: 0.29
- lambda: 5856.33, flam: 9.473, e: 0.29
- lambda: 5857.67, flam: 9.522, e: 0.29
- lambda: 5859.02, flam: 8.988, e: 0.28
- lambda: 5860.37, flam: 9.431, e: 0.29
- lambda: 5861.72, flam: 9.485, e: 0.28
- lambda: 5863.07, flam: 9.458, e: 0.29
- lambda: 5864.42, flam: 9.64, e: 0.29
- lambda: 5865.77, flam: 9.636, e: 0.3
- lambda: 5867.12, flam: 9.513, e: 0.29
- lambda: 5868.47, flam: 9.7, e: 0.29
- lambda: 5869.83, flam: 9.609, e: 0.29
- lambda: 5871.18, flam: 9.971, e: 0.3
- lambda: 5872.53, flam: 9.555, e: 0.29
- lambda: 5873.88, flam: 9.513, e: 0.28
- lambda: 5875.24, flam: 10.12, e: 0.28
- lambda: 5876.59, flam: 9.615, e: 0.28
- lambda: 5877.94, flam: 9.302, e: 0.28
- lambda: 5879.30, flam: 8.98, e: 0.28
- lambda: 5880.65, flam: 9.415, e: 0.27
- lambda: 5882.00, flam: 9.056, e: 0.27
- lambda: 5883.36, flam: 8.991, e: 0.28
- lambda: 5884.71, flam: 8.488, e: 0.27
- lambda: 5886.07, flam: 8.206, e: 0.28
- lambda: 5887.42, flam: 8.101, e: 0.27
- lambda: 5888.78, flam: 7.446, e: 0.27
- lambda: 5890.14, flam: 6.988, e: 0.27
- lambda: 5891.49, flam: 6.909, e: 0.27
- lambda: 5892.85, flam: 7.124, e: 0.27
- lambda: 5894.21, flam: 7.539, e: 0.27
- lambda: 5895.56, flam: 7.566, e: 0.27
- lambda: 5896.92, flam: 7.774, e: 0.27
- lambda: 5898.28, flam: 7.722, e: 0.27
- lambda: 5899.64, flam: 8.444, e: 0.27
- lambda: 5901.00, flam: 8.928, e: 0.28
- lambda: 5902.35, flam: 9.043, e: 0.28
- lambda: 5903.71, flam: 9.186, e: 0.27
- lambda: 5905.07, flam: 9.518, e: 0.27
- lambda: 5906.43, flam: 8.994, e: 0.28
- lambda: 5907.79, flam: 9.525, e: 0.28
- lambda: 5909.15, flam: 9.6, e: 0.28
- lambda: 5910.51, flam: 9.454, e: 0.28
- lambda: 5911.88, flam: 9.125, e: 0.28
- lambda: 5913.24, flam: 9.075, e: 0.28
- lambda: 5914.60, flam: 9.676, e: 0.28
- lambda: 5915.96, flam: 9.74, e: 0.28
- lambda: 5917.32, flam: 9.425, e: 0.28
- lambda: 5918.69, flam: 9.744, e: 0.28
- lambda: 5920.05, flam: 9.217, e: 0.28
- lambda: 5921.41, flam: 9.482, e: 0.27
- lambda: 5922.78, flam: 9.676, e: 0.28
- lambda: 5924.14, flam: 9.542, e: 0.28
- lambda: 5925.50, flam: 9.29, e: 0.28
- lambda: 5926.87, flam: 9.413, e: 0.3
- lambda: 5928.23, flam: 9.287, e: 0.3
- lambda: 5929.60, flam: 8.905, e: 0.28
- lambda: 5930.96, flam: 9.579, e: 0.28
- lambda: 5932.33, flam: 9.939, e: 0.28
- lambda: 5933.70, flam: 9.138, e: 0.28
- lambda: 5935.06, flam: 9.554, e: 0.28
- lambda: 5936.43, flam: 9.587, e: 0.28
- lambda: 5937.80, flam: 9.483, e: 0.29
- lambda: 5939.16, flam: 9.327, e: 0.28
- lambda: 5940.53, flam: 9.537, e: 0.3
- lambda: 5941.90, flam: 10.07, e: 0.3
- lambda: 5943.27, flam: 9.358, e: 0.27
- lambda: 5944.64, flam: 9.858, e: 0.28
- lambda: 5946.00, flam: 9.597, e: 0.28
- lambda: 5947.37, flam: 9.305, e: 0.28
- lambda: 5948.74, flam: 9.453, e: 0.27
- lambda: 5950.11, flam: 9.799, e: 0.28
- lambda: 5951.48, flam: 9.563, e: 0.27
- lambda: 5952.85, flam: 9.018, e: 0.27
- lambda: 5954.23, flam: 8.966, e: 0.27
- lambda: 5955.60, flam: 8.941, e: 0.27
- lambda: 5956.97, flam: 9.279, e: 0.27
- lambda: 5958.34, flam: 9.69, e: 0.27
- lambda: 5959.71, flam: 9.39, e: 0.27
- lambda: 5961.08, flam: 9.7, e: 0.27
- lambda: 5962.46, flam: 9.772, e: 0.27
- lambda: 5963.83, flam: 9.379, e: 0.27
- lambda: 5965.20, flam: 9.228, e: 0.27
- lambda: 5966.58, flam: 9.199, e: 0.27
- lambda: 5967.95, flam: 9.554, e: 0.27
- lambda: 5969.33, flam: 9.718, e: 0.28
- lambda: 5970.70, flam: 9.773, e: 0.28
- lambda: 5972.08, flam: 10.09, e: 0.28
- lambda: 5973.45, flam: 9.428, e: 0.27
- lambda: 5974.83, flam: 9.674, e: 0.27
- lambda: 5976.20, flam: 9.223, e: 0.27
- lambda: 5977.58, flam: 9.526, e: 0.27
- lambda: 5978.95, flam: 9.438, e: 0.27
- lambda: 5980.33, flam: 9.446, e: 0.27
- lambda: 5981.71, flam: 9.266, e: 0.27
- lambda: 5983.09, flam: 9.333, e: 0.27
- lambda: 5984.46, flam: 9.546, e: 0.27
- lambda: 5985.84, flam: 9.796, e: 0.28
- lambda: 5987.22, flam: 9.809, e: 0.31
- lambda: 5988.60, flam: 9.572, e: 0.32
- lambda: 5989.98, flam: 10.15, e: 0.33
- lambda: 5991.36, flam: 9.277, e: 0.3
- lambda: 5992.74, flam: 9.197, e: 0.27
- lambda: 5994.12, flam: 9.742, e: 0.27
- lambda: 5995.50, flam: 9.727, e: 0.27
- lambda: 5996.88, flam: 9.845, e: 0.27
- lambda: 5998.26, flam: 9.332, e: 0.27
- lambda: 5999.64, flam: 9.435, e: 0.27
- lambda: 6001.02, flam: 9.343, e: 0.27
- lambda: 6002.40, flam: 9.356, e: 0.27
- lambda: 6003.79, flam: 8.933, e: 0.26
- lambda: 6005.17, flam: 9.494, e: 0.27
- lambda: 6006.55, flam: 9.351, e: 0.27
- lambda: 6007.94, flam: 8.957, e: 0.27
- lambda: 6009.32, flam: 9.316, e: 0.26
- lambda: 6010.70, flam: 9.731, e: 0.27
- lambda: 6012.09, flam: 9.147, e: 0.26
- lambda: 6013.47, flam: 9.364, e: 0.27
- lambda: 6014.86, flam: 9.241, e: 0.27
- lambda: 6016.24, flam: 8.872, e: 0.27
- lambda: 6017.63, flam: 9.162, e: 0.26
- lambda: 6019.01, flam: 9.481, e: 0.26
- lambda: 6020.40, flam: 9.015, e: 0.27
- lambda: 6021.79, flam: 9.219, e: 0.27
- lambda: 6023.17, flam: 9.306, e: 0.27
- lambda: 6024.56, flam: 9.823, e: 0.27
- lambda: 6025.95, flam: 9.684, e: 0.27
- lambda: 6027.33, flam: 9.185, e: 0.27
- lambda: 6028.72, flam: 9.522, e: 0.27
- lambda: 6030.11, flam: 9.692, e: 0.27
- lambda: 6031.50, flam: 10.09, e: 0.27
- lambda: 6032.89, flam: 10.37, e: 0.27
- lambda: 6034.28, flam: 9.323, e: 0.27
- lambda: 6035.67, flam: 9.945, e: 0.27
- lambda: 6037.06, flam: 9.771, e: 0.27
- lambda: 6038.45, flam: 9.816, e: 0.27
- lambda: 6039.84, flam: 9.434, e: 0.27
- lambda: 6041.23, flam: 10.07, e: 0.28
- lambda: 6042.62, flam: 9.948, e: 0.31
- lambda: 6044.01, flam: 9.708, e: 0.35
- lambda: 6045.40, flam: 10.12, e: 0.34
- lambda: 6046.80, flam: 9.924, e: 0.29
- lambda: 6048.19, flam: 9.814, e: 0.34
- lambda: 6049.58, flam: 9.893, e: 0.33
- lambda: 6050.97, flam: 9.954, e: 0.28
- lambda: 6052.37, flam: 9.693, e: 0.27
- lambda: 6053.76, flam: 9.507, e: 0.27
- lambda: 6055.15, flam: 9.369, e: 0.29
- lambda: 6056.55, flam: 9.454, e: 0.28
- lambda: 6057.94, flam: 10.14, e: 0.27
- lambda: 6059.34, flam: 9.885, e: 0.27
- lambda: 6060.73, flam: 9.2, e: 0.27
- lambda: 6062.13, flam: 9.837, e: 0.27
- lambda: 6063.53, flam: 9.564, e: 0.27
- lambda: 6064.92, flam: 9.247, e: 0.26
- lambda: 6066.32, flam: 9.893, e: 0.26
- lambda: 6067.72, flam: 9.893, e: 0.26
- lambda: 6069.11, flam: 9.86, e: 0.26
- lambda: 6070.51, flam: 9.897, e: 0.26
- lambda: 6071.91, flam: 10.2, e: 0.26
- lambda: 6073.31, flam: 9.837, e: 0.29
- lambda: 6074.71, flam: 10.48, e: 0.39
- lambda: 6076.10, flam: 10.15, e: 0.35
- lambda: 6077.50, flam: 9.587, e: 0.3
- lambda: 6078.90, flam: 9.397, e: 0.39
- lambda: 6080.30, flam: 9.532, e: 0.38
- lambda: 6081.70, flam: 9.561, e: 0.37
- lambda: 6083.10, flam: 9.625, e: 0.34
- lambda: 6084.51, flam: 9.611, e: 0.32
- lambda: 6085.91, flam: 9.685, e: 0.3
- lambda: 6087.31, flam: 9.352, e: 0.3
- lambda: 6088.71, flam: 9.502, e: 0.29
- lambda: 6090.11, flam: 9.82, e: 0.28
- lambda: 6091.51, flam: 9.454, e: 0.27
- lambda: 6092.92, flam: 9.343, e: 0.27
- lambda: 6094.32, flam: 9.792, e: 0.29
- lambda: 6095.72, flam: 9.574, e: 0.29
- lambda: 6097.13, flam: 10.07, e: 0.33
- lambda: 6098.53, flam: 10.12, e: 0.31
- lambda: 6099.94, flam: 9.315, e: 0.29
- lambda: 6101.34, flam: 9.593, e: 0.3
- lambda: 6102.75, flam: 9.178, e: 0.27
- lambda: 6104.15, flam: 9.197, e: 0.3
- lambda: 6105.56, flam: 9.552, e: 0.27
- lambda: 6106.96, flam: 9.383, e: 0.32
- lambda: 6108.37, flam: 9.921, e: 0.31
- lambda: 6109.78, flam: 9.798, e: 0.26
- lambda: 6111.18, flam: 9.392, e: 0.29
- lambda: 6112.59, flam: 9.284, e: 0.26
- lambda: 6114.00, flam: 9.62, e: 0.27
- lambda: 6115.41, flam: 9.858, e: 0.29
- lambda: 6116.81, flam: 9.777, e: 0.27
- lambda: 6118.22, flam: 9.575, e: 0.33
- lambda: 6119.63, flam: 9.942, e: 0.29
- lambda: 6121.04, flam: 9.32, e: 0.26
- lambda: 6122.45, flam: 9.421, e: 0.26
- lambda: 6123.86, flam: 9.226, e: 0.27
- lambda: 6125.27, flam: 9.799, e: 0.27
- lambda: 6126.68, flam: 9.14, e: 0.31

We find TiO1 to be 0.04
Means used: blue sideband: 10.1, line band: 9.51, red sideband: 9.72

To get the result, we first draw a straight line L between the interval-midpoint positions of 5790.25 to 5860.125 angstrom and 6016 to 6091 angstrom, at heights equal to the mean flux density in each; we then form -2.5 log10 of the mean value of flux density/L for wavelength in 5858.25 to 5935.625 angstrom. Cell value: 0.10 mag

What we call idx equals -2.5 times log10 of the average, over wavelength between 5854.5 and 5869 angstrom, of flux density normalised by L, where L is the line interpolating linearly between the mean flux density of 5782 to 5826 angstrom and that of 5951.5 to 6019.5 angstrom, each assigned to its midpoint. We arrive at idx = 0.03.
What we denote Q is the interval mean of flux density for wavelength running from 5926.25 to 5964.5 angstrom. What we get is 9.46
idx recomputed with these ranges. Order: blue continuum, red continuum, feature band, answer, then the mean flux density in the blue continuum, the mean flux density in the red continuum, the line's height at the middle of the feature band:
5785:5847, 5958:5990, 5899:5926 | 0.05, 10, 9.56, 9.74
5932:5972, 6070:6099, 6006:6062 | 0.01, 9.49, 9.74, 9.64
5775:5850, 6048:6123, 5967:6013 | 0.03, 9.95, 9.66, 9.76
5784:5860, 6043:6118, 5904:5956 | 0.05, 9.95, 9.69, 9.84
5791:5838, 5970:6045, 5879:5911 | 0.17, 10.1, 9.53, 9.86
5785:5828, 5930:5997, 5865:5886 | 0.05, 10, 9.52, 9.8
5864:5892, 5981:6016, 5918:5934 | -0.03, 8.99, 9.44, 9.17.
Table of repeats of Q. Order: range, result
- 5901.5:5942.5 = 9.44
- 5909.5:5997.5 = 9.5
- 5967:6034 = 9.49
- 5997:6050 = 9.53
